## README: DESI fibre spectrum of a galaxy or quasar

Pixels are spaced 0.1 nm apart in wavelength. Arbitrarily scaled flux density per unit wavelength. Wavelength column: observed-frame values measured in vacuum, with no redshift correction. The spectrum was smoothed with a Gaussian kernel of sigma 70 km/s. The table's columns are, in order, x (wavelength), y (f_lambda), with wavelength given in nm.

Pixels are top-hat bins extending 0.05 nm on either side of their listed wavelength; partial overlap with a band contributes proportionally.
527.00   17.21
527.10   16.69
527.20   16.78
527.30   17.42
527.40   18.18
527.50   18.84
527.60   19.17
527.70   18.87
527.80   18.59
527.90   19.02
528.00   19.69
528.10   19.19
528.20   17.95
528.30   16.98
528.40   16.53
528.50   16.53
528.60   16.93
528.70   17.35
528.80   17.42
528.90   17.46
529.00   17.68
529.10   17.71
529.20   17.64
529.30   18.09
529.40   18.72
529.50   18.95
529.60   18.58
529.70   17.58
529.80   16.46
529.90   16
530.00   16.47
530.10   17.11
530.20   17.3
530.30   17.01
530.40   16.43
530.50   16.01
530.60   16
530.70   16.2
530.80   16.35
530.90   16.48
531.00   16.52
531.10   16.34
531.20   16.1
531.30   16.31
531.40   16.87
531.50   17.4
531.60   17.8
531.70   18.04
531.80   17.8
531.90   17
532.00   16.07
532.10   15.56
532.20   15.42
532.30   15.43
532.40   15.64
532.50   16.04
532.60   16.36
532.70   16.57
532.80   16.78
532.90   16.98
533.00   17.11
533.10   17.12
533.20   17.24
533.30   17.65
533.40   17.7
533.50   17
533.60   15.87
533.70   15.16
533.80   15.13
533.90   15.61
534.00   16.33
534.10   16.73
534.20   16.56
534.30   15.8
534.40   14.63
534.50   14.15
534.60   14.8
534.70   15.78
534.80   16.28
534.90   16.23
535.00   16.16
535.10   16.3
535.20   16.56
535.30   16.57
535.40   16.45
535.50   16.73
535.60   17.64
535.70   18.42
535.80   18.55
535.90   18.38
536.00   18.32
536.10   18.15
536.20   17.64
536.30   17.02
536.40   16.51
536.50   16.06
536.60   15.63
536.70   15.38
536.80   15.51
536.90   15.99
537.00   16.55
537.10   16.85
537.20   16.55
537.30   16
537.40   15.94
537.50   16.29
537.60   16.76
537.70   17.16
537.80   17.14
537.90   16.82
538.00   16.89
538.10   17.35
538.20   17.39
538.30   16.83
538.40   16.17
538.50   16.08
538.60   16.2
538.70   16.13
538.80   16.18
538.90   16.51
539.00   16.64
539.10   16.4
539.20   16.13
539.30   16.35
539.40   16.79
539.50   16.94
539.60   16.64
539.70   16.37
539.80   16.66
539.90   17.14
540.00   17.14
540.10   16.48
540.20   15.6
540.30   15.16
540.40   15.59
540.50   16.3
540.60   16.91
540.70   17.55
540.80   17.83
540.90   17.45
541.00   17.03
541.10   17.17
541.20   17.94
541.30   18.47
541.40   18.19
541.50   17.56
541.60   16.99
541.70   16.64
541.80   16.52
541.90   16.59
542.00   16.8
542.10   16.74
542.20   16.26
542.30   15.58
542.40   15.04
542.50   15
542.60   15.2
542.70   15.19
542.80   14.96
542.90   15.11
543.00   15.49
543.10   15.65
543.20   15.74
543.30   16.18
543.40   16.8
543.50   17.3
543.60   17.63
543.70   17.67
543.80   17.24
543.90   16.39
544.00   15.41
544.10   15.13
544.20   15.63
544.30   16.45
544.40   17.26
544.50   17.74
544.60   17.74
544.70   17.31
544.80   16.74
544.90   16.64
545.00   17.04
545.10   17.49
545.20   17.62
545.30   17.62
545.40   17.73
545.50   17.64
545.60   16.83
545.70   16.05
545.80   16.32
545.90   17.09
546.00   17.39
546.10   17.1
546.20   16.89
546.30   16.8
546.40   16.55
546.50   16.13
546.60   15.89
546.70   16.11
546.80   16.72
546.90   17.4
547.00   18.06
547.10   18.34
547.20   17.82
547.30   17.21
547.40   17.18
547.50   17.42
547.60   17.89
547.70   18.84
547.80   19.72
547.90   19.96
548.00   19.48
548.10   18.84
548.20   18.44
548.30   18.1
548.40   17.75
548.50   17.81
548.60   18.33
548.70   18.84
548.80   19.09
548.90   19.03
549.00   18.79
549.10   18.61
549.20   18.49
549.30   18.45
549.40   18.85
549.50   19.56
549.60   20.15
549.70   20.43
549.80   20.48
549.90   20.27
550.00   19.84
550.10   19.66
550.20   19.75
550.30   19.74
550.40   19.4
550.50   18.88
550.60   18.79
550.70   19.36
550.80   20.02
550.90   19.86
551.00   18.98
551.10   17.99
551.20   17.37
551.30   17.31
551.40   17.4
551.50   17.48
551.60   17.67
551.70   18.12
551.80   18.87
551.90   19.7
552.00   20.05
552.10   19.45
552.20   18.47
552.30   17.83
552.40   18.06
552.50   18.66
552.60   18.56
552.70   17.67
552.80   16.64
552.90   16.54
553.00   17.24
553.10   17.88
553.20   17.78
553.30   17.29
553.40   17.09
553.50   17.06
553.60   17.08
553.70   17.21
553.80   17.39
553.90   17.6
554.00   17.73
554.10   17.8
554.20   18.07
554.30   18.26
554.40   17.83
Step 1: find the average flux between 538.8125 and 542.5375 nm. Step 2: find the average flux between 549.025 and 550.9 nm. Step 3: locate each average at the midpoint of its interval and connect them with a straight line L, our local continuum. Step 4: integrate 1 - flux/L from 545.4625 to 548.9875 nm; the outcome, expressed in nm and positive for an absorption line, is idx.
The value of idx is 0.18 nm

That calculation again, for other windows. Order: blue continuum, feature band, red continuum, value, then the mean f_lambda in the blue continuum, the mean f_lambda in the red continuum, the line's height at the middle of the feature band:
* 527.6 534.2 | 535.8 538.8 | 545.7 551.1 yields 0.14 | 17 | 18.4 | 17.5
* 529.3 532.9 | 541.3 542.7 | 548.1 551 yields 0.13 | 16.8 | 19.2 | 18.2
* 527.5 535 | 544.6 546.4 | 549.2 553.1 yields 0.11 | 16.9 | 18.8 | 18.2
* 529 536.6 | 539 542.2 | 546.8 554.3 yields 0.12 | 16.7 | 18.4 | 17.5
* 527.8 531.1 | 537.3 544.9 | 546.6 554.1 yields 0.57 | 17.3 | 18.4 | 17.9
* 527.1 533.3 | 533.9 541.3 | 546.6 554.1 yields 0.43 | 17.2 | 18.4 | 17.6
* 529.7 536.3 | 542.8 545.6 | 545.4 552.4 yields 0.17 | 16.6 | 18.3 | 17.8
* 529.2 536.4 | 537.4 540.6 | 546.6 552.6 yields 0.17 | 16.7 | 18.6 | 17.4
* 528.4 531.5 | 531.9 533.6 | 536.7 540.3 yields 0.03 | 17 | 16.5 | 16.8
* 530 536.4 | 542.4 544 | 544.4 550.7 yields 0.15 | 16.6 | 18.1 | 17.7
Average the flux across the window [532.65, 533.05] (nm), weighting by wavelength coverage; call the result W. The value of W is 16.9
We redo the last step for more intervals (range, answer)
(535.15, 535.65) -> 16.8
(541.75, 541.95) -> 16.6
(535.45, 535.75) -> 17.6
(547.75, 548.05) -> 19.7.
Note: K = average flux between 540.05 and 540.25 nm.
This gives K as 16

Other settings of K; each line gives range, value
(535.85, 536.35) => 17.9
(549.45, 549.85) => 20.2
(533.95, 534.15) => 16.5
